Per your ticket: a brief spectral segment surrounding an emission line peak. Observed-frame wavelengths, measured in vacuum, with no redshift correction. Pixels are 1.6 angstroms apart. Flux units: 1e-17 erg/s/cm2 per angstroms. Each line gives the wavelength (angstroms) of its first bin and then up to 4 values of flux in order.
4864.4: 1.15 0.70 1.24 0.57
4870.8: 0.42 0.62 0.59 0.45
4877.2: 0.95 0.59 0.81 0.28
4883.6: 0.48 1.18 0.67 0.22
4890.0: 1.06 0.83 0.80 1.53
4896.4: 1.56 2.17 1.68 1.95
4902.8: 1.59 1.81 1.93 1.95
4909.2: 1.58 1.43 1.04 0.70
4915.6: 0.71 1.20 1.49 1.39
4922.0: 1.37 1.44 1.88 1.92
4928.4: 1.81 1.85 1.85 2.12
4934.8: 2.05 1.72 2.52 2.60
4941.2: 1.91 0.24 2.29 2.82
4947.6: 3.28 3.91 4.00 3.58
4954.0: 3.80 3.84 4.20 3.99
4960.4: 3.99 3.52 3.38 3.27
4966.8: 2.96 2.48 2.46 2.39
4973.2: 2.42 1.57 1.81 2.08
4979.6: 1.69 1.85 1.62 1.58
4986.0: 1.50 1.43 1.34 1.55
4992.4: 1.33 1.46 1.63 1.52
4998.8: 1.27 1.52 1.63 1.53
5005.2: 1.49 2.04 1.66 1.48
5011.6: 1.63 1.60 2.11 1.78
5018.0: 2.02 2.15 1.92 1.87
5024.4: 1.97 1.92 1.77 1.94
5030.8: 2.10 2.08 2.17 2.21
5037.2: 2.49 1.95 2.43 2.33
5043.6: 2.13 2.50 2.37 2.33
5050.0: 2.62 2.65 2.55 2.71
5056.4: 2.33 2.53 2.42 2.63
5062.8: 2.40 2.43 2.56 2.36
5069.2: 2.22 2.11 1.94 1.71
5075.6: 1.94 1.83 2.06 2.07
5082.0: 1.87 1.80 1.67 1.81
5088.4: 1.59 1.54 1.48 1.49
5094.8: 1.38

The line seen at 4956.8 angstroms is Lyman alpha 1216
